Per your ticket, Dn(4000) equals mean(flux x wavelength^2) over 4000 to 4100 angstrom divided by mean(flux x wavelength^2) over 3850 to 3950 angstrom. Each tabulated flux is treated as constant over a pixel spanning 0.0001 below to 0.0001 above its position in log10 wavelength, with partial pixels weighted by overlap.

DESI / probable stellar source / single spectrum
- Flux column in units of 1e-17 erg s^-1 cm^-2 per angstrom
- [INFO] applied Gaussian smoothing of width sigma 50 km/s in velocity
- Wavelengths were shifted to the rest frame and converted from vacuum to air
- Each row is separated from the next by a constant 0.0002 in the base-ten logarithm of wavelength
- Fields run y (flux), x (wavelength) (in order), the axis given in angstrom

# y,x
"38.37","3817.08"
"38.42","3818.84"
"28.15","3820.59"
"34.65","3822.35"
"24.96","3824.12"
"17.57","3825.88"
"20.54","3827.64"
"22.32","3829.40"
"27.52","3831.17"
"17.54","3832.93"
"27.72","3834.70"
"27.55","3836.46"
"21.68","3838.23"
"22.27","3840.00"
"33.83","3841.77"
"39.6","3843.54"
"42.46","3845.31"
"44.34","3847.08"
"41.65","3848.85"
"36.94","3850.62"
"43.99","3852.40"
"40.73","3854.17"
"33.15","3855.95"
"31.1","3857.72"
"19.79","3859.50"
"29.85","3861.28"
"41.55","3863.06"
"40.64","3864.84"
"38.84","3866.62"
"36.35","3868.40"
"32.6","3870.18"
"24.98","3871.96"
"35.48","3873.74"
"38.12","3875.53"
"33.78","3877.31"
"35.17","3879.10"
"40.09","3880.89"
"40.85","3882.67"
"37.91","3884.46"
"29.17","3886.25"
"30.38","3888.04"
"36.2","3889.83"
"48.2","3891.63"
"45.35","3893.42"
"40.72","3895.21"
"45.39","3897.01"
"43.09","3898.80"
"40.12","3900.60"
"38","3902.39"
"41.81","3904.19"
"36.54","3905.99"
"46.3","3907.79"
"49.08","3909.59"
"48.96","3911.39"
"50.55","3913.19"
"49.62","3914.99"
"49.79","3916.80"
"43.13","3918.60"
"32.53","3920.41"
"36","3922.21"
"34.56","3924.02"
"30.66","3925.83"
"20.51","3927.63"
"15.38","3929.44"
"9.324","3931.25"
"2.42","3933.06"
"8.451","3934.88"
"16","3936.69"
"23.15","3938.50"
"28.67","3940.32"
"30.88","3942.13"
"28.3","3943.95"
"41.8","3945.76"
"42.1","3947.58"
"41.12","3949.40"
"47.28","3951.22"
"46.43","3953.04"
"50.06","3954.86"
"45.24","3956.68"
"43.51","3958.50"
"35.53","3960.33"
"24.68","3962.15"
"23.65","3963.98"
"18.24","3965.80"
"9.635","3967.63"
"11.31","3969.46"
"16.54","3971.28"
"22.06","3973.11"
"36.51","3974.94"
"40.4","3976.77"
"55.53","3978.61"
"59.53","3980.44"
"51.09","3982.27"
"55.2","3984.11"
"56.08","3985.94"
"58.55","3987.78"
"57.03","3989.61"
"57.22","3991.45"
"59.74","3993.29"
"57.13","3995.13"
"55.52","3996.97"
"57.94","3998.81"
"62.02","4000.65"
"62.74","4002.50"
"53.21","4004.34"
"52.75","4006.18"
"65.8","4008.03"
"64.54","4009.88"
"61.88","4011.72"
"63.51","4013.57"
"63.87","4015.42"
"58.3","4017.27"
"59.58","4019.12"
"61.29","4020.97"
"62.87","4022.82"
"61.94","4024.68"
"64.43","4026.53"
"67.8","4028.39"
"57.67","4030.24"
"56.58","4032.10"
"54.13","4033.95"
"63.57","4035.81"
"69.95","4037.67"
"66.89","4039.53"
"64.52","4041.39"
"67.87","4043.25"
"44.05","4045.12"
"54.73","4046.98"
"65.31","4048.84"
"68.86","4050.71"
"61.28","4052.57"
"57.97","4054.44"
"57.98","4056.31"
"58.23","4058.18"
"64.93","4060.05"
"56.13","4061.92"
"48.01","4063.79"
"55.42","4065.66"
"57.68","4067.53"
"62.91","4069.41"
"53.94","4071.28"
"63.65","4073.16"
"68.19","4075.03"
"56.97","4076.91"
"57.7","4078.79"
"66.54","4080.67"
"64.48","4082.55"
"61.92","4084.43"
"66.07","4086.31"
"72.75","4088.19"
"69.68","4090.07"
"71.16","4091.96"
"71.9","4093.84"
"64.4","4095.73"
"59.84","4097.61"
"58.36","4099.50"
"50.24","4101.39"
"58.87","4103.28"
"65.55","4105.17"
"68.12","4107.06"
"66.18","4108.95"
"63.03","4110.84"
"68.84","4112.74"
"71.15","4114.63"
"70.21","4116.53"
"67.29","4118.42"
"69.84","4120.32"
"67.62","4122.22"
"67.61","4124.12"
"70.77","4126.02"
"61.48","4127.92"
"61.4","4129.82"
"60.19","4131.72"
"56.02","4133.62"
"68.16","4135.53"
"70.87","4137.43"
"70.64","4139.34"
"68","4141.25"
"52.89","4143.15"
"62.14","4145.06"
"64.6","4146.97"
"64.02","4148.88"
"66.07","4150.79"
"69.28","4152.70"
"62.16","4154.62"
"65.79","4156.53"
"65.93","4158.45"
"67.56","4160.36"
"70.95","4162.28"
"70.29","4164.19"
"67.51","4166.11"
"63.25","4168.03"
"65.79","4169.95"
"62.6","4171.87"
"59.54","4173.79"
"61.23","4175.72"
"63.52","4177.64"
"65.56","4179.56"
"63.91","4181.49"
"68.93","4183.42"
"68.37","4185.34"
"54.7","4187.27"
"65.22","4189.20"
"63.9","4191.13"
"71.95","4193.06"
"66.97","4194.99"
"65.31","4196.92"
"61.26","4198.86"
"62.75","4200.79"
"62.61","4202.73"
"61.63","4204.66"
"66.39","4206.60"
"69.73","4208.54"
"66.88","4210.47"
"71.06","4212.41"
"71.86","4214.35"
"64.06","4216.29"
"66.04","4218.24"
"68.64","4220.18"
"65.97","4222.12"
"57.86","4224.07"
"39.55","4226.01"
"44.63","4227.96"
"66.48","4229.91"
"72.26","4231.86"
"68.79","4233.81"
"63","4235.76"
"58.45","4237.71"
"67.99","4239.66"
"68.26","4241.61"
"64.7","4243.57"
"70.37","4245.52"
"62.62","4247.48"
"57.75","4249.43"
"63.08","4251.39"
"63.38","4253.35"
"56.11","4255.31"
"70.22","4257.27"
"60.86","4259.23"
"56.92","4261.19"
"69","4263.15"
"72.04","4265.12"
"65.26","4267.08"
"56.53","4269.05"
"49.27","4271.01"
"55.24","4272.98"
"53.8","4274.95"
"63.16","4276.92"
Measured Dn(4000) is 1.9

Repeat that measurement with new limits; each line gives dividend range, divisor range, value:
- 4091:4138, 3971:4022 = 1.25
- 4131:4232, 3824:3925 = 2.06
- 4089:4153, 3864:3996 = 1.92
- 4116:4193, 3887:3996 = 1.92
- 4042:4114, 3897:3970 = 1.98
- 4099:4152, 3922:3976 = 2.53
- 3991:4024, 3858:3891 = 1.86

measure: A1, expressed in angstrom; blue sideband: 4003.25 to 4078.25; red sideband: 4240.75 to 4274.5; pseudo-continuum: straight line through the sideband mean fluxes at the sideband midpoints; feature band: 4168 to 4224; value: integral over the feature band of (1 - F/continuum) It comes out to -3.0 angstrom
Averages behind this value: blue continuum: 60.5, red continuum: 62.3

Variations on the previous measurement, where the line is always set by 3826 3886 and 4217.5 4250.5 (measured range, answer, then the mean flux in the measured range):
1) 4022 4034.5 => -3.9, 61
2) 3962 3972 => 6.0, 16.8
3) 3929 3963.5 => 8.3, 30.7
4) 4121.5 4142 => -4.2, 65.7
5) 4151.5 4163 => -2.1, 66.8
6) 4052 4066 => -2.5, 57.5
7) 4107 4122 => -4.2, 68.1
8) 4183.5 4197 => -1.4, 65.5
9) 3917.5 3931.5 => 3.4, 28.9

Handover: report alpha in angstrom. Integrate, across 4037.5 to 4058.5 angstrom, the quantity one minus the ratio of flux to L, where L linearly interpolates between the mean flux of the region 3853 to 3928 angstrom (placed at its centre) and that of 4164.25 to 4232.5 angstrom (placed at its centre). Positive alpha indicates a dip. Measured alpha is -4.04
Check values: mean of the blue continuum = 38.2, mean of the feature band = 61.2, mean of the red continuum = 64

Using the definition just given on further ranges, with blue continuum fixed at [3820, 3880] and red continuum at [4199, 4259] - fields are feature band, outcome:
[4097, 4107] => -1.18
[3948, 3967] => 1.68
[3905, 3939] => 5.28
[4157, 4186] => -3.33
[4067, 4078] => -2.17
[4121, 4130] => -1.84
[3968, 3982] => 2.72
